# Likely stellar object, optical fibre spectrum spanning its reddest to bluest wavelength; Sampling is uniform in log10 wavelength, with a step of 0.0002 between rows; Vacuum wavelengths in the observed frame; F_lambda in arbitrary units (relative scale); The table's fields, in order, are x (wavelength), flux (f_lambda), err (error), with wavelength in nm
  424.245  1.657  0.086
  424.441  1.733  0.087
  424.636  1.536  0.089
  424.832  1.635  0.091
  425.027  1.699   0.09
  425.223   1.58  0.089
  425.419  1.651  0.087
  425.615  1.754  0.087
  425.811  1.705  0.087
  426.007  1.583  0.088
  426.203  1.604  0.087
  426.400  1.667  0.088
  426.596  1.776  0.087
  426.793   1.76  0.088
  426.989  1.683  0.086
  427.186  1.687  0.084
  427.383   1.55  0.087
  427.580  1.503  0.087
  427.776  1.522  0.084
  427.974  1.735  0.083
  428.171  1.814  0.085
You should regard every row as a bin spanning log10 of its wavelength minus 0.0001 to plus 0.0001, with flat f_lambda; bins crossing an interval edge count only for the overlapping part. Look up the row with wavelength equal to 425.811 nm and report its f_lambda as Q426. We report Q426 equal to 1.705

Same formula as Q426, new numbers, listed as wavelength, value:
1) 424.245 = 1.657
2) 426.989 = 1.683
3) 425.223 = 1.58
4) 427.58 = 1.503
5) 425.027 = 1.699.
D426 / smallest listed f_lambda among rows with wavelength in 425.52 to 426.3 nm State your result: 1.583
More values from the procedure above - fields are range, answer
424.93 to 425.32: 1.58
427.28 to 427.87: 1.503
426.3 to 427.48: 1.55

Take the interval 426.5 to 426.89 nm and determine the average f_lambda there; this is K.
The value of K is 1.77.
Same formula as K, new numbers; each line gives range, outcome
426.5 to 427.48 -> 1.69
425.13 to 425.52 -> 1.62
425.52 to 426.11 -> 1.68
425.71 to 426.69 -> 1.67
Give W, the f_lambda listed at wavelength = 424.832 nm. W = 1.635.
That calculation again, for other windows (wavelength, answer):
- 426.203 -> 1.604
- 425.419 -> 1.651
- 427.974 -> 1.735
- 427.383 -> 1.55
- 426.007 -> 1.583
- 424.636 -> 1.536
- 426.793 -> 1.76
